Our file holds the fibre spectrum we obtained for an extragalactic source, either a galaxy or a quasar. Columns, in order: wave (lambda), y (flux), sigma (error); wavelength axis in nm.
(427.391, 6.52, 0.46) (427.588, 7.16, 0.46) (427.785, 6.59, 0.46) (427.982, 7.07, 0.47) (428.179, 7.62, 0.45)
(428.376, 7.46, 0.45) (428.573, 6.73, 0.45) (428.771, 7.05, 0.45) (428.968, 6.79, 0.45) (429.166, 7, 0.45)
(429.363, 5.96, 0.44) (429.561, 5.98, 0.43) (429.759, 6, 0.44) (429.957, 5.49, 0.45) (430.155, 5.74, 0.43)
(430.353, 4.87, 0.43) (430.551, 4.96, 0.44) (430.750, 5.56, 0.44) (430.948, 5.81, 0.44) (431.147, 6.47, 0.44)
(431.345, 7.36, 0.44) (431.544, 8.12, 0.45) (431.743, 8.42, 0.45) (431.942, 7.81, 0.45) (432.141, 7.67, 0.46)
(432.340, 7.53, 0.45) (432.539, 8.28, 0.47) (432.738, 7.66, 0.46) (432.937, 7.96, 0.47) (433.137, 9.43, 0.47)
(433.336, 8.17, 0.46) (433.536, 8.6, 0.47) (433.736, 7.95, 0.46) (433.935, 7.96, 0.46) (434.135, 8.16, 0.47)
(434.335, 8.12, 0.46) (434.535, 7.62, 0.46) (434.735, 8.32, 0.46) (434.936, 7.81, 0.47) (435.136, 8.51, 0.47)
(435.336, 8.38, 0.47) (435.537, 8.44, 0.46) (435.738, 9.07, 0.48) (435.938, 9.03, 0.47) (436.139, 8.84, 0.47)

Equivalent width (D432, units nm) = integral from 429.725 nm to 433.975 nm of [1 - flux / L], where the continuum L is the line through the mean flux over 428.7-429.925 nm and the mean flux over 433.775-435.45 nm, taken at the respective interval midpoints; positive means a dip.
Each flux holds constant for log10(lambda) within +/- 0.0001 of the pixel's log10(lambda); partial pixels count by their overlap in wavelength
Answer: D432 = 0.04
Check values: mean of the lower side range 6.4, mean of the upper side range 8.11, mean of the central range 7.18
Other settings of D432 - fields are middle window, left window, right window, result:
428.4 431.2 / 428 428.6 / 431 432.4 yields 0.51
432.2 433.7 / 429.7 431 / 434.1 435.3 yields -0.25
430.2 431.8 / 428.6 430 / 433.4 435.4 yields 0.14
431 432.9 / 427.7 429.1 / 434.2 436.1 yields 0.02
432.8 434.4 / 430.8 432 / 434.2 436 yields -0.08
